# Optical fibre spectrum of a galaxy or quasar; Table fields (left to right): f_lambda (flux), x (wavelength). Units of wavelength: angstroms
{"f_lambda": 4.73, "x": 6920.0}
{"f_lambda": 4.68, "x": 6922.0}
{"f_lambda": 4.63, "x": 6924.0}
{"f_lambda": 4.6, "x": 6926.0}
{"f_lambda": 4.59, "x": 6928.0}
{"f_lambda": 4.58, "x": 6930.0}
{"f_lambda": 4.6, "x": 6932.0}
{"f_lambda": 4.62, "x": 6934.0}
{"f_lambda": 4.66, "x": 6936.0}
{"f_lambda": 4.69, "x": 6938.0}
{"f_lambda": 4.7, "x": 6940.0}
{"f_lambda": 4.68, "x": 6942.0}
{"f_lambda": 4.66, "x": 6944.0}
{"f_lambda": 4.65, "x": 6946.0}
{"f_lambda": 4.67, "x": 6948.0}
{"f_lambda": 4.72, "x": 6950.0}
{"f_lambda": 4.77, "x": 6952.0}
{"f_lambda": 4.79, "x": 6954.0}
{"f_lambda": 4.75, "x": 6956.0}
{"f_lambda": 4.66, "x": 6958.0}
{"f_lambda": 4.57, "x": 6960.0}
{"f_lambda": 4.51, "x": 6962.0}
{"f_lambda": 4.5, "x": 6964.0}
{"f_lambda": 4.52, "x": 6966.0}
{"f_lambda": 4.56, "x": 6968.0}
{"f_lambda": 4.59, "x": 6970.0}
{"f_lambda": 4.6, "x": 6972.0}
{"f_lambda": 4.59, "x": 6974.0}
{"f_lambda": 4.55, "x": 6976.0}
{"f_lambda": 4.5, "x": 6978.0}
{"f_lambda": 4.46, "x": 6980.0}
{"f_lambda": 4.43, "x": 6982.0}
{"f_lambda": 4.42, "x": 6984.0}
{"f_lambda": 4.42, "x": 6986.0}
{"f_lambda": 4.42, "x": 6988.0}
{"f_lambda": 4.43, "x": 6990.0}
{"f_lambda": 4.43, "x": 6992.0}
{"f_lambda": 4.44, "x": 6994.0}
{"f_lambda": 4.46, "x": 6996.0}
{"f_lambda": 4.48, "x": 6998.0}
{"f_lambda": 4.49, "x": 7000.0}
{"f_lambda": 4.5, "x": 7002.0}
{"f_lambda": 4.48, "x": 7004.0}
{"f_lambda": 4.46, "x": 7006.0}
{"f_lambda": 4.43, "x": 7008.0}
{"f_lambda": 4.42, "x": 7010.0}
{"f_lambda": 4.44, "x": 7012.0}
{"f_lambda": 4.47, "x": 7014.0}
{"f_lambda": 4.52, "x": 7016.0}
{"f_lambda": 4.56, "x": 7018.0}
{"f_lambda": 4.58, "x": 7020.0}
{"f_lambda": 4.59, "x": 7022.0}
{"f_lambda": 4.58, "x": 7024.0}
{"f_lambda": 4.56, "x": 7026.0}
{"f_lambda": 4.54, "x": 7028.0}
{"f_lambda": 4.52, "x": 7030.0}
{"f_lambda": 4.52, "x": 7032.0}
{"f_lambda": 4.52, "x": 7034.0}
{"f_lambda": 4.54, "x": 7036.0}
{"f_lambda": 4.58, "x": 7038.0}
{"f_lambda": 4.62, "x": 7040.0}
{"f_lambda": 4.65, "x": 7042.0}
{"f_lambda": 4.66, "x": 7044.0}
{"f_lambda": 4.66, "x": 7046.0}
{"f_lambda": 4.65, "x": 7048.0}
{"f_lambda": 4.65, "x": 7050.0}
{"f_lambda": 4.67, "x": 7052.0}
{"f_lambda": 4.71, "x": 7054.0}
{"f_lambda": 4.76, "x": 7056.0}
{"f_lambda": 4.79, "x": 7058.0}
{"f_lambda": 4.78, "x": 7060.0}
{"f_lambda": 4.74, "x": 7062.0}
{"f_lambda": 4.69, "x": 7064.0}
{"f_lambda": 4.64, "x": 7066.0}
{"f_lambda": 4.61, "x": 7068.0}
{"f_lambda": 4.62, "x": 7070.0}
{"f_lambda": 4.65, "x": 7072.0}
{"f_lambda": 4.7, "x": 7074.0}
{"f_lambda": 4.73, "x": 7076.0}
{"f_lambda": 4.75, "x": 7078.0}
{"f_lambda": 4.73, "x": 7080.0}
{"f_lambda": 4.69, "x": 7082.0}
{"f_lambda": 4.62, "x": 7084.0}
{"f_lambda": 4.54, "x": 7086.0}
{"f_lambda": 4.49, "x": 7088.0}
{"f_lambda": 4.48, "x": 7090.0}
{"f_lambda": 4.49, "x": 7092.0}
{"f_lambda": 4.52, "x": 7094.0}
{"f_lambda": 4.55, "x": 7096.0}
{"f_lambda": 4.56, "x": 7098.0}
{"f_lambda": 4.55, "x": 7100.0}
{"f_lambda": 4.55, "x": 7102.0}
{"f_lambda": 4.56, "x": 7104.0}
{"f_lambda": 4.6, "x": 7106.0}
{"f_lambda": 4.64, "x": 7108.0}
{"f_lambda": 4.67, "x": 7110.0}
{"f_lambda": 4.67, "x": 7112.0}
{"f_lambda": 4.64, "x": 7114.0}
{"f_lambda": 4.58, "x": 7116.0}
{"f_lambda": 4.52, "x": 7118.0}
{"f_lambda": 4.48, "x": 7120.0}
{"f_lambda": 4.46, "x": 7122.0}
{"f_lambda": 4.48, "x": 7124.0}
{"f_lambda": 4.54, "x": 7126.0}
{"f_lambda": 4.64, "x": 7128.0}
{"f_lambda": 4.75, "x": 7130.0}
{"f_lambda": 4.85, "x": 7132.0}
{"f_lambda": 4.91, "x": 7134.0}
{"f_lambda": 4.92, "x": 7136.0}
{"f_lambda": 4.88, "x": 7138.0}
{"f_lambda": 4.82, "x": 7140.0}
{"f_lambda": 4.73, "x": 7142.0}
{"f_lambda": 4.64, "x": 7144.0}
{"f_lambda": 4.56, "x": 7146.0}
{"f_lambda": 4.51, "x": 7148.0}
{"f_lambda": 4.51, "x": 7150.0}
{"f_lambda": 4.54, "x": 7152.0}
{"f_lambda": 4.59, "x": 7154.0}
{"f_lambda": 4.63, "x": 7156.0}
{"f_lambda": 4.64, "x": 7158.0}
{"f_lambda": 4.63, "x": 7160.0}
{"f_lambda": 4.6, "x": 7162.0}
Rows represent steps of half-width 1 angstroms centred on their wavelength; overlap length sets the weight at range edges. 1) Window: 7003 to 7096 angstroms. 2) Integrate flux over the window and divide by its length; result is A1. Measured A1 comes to 4.6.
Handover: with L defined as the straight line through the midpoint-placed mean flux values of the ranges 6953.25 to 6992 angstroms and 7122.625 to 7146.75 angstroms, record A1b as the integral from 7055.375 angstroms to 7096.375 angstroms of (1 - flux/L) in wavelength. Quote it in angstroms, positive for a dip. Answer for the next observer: 0.1 angstroms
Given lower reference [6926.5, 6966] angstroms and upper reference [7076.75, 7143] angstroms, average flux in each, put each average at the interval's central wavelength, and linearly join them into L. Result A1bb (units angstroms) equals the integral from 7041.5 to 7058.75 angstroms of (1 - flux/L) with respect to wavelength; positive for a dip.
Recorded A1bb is -0.2 angstroms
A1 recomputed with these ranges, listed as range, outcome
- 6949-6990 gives 4.56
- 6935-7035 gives 4.55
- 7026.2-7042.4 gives 4.56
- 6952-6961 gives 4.7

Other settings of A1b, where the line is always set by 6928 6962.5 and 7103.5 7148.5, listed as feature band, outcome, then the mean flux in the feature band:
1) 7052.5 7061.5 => -0.18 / 4.75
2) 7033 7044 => 0.17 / 4.59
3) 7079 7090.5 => 0.15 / 4.6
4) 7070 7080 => -0.09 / 4.7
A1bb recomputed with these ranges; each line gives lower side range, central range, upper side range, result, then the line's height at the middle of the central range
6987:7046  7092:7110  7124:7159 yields 0.23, 4.63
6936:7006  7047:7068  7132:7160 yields -0.36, 4.62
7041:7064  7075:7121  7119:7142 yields 1.09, 4.7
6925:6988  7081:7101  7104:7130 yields 0.16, 4.59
